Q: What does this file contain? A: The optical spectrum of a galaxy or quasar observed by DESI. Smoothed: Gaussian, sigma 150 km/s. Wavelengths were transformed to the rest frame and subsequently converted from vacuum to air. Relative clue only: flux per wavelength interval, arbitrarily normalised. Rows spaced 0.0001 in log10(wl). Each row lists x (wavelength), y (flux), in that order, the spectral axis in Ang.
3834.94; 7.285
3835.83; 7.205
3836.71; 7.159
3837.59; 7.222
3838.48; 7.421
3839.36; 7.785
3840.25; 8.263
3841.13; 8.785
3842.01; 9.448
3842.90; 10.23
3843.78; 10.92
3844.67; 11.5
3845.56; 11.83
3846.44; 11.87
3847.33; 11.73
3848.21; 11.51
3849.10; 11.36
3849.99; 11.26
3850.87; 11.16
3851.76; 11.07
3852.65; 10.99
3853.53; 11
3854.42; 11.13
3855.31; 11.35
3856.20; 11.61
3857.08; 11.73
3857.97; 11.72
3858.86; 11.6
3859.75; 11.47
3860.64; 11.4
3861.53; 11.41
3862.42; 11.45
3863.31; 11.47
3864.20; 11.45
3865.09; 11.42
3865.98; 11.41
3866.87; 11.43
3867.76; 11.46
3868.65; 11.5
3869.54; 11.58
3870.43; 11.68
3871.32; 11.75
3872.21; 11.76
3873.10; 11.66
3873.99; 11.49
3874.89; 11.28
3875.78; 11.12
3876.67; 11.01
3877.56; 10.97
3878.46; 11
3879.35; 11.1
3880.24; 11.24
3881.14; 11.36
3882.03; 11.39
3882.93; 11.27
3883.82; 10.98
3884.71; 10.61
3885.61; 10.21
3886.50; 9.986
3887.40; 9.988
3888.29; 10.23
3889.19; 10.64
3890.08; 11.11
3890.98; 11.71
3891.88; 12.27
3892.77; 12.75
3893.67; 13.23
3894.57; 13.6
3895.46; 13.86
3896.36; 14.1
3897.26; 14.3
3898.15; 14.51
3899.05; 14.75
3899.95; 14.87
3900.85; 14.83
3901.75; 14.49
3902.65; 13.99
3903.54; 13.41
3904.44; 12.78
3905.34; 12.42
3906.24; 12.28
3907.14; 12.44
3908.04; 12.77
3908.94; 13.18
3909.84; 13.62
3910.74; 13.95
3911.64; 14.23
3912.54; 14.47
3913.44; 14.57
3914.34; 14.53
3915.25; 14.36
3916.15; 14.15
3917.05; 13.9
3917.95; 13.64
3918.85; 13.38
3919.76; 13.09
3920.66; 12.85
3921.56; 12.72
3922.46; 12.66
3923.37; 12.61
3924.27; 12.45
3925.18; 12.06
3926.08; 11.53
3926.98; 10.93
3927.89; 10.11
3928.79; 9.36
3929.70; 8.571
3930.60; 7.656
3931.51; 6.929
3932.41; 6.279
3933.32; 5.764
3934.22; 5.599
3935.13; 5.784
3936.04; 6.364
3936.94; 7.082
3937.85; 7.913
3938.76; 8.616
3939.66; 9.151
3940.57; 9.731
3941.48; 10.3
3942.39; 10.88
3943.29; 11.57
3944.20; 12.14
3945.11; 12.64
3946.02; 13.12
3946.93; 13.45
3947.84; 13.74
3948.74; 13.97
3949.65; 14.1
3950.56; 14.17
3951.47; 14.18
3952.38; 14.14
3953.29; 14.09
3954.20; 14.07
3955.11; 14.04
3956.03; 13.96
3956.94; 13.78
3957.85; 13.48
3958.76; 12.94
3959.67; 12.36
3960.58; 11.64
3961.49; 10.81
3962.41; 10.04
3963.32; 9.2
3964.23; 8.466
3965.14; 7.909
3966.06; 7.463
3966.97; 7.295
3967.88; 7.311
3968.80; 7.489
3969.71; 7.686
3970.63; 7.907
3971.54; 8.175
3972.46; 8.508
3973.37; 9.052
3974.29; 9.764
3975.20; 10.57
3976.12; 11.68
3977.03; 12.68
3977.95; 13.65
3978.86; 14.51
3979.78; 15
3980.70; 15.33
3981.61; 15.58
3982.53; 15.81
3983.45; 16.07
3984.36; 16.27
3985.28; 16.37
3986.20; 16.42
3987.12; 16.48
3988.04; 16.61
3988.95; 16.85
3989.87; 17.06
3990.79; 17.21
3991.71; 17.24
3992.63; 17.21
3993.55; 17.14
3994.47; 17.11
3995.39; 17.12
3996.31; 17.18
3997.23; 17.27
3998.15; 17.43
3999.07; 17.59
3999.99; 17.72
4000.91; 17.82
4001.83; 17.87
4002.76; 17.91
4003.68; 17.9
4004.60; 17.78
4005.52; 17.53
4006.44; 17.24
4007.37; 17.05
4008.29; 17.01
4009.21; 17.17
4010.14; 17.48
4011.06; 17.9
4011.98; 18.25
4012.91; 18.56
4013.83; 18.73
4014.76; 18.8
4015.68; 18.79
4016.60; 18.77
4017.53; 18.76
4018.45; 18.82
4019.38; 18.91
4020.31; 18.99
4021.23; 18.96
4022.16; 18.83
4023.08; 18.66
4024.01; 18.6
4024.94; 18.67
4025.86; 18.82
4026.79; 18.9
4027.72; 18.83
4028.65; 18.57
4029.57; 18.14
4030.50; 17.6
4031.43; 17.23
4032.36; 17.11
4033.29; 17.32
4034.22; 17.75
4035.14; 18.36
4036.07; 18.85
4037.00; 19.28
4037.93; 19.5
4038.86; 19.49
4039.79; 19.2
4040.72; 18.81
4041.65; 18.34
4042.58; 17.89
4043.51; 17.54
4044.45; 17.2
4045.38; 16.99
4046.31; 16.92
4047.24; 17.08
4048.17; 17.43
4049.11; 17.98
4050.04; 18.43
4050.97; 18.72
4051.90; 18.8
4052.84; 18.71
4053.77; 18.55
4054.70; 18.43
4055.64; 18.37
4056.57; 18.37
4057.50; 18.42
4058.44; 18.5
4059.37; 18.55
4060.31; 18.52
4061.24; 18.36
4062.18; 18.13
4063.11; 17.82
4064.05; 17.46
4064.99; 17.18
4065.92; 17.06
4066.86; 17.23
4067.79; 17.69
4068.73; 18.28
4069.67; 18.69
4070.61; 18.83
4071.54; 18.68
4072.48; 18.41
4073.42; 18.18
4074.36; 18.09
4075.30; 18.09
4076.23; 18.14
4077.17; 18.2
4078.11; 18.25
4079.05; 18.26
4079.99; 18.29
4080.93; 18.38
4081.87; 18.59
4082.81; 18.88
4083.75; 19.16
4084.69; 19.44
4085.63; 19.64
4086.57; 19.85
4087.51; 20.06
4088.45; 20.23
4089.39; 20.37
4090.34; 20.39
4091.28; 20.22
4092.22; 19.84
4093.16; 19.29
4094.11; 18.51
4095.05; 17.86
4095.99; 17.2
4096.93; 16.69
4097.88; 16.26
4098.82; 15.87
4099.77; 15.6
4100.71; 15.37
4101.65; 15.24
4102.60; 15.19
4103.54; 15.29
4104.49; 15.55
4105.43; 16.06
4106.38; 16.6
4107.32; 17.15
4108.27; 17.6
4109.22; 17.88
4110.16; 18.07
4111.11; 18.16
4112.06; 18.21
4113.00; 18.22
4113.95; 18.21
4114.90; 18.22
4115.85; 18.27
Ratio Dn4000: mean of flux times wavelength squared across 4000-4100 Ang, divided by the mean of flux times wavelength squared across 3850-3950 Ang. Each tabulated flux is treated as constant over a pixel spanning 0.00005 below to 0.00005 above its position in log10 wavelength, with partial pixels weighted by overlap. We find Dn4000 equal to 1.69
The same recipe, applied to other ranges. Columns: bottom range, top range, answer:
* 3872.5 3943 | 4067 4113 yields 1.71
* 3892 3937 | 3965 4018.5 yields 1.31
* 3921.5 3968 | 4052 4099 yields 1.84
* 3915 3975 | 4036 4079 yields 1.79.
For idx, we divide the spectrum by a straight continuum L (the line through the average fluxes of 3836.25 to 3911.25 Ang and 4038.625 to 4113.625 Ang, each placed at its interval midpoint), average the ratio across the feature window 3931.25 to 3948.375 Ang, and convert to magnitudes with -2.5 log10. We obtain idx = 0.41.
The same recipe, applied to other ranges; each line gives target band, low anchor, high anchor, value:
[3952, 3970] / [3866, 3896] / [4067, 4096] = 0.30 mag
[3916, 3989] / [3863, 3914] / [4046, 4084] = 0.24 mag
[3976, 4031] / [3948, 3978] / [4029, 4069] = -0.21 mag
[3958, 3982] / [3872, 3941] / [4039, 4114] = 0.31 mag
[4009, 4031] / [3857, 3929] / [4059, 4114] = -0.16 mag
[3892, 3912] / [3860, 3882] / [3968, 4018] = -0.10 mag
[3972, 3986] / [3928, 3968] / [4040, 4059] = -0.05 mag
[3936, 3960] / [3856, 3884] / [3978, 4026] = 0.23 mag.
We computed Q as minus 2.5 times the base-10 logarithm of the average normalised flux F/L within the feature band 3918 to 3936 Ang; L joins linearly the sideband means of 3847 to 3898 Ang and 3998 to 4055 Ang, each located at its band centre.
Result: 0.35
